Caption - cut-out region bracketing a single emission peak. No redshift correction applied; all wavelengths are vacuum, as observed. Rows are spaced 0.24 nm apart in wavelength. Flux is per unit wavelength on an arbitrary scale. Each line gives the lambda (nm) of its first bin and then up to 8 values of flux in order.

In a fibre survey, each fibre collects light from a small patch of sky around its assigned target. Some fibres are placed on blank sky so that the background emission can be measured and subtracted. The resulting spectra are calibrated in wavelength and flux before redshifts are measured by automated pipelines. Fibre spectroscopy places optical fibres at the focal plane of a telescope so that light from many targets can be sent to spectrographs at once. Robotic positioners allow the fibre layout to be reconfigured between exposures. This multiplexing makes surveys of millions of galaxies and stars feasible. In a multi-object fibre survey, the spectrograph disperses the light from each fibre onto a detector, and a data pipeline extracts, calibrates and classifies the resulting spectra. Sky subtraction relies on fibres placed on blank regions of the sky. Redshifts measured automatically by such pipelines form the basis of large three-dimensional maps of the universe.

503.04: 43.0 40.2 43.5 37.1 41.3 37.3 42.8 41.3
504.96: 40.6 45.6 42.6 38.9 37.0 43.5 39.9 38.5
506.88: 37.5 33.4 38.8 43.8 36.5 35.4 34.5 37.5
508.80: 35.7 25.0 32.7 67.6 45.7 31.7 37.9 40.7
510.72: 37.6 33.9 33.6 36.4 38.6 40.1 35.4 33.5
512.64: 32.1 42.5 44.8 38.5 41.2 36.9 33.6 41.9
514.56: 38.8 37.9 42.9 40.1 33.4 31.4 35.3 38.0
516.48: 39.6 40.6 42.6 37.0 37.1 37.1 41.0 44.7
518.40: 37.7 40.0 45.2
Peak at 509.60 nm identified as H-beta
